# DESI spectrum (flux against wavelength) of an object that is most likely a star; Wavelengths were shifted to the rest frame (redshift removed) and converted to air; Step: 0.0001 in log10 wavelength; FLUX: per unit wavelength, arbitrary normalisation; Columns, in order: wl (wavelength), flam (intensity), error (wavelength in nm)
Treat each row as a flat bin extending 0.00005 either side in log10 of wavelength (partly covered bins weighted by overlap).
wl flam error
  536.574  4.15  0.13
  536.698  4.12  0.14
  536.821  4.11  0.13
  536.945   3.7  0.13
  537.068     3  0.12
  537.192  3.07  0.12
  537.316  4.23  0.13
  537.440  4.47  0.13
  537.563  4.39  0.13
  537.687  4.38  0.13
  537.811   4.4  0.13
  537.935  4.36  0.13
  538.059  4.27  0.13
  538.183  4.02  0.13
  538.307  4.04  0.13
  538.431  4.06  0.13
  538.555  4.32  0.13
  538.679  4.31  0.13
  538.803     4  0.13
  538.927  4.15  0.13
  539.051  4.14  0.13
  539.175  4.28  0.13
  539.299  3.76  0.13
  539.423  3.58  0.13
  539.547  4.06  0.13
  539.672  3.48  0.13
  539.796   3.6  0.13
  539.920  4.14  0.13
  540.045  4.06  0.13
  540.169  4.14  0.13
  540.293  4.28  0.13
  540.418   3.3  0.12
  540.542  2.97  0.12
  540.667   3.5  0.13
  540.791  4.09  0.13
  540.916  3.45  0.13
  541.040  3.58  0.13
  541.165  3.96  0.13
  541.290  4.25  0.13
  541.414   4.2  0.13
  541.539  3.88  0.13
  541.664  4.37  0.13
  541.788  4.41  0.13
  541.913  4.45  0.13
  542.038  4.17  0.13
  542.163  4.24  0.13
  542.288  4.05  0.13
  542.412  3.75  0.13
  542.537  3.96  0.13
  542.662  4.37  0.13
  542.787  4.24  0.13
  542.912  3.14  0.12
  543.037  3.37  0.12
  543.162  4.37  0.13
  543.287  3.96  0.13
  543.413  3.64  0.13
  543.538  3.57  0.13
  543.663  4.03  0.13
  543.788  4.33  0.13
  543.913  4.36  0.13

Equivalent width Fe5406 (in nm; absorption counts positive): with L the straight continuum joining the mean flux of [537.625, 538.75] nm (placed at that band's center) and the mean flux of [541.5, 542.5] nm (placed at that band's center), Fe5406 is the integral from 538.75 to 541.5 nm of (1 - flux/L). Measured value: 0.22 nm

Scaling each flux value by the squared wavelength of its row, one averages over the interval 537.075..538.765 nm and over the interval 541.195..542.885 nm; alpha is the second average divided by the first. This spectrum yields 1.0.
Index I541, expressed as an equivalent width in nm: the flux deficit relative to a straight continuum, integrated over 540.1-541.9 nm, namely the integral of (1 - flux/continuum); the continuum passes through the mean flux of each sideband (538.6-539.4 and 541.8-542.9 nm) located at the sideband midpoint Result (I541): 0.090 nm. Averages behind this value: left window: 4.09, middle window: 3.9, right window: 4.12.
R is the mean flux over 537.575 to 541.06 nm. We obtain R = 3.96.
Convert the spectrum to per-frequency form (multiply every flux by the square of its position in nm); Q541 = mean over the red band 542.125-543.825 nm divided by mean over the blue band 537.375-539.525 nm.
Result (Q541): 1.0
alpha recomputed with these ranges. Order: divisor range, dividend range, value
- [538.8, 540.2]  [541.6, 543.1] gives 1.04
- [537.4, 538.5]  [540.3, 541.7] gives 0.90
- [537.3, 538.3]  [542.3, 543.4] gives 0.92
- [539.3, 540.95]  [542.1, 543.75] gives 1.05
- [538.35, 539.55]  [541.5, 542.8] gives 1.04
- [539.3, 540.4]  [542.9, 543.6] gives 0.97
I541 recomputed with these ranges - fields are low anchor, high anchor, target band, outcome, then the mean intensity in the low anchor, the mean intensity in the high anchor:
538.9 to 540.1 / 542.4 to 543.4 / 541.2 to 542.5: -0.09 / 3.92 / 3.89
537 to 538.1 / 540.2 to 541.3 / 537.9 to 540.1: -0.08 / 4.06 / 3.69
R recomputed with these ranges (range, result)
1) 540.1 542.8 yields 3.98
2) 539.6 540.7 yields 3.73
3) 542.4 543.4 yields 3.89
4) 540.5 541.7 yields 3.83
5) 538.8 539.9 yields 3.9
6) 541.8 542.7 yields 4.15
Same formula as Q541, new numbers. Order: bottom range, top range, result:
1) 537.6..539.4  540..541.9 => 0.95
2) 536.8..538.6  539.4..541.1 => 0.93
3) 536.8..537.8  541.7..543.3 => 1.05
